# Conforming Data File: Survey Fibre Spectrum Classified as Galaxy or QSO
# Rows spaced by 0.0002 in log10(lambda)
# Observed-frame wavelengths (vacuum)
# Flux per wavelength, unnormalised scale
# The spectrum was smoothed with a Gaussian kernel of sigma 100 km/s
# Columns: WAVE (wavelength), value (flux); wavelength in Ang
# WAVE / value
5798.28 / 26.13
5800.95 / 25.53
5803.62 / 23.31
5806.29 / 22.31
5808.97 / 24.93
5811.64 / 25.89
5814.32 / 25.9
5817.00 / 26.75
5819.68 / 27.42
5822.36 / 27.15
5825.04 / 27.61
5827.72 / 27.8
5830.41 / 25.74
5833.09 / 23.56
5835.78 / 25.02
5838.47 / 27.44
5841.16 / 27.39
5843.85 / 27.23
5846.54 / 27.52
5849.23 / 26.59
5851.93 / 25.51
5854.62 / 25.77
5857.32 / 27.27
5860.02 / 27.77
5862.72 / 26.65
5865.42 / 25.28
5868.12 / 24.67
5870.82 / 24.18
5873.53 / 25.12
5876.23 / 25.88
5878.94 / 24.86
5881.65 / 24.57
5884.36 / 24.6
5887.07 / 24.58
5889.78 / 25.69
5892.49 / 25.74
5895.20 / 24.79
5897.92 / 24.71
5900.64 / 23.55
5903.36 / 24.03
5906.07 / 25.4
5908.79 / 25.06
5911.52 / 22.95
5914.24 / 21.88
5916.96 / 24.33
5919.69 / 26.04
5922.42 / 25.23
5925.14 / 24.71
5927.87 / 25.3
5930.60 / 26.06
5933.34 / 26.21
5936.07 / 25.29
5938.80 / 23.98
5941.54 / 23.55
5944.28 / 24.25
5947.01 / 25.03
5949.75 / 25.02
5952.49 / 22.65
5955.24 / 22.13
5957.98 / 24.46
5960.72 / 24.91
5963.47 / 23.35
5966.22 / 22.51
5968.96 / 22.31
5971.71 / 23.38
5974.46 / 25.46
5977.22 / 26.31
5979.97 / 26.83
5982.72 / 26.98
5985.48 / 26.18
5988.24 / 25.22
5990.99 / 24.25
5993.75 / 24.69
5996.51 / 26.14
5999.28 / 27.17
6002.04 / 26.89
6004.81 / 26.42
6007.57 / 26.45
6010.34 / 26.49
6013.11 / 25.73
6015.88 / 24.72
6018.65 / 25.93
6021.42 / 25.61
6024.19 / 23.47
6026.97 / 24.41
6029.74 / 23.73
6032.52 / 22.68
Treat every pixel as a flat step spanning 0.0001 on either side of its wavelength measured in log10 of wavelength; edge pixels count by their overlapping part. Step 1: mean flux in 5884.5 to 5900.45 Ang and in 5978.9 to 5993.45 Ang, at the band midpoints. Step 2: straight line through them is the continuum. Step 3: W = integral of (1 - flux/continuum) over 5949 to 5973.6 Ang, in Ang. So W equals 2.1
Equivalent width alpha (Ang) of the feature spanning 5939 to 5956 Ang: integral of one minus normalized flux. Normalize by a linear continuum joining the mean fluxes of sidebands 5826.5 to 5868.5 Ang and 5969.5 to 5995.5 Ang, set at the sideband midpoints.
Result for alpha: 1.2 Ang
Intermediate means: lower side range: 26.4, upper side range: 25.4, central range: 23.8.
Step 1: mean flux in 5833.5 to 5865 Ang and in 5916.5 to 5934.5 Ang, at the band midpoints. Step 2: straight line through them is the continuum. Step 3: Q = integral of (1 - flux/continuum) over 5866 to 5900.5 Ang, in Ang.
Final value 1.56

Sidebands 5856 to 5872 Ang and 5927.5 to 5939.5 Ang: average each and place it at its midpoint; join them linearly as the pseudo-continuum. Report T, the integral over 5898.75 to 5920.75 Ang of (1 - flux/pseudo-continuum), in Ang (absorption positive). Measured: 1.3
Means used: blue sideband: 26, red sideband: 25.4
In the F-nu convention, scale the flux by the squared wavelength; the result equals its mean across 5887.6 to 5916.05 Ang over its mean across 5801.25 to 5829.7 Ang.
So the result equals 1.0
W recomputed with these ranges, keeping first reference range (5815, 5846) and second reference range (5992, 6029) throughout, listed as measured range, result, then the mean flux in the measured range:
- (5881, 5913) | 2.0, 24.6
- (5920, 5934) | 0.3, 25.5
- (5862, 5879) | 0.8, 25.2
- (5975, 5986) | -0.3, 26.5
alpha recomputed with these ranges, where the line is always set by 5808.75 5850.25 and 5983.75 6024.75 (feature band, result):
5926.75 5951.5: 1.1 Ang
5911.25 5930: 1.2 Ang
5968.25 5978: 0.6 Ang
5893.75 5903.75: 0.7 Ang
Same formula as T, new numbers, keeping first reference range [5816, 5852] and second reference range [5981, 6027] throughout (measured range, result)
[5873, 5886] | 0.70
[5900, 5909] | 0.60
